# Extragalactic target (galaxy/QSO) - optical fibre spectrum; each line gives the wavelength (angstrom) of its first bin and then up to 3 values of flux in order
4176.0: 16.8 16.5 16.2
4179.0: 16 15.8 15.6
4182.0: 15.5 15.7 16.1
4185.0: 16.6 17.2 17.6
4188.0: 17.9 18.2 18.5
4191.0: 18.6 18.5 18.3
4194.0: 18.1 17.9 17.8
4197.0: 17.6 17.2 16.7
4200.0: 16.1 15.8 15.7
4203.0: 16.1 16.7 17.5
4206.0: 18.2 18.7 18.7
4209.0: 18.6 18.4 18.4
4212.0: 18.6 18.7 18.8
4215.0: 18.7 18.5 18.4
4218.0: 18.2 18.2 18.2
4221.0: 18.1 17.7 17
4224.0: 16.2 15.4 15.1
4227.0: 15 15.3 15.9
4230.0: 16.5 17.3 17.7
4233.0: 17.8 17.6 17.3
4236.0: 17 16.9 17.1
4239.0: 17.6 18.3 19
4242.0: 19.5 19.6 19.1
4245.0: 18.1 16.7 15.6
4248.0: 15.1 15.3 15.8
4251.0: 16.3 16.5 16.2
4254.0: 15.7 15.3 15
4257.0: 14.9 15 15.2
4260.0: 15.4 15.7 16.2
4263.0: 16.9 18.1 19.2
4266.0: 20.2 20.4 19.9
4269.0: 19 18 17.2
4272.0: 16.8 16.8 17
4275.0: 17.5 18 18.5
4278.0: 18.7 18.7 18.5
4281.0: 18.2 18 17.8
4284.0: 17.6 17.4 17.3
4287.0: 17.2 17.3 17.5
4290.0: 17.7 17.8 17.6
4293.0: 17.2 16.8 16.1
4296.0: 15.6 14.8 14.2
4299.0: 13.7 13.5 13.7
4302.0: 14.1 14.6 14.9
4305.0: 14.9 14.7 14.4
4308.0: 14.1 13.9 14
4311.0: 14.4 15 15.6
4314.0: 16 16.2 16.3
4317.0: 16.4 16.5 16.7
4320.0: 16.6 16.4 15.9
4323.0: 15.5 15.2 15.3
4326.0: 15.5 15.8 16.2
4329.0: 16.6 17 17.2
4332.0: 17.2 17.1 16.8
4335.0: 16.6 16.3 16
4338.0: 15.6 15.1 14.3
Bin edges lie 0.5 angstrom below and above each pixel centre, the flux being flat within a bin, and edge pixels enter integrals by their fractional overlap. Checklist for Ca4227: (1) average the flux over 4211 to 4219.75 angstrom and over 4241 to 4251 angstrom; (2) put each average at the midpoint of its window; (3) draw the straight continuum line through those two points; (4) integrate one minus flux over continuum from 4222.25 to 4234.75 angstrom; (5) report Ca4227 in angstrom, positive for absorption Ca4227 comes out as 1.1 angstrom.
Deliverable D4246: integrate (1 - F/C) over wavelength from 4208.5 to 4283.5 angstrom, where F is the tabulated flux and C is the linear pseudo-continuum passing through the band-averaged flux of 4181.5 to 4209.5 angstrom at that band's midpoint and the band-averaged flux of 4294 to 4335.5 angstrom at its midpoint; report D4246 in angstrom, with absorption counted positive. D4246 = -3.6 angstrom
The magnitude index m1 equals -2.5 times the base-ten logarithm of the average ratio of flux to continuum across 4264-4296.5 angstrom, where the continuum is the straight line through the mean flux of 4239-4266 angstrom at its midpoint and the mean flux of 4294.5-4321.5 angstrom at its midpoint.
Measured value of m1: -0.12 mag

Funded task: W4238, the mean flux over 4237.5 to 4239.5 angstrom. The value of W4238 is 17.4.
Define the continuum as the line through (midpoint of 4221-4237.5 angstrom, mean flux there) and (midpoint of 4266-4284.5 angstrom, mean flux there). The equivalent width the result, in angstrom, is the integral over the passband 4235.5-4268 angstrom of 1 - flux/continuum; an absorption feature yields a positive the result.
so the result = 0.7 angstrom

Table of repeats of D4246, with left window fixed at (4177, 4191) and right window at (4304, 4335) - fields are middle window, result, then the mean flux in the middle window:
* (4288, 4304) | 0.26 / 15.7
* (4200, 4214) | -0.93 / 17.7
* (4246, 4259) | 0.54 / 15.6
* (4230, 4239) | -0.51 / 17.3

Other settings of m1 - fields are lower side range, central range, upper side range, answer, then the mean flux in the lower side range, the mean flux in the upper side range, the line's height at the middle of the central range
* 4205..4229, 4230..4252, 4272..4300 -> 0.008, 17.7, 17.1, 17.5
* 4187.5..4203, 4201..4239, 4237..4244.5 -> 0.039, 17.5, 18.5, 18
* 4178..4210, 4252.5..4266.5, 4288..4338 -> 0.004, 17.2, 15.8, 16.4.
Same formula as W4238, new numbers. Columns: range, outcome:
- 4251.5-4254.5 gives 16.1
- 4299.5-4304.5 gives 14.2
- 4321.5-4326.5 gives 15.5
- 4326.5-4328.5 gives 16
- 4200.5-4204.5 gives 16.1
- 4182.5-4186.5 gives 16.4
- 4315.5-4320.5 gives 16.5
